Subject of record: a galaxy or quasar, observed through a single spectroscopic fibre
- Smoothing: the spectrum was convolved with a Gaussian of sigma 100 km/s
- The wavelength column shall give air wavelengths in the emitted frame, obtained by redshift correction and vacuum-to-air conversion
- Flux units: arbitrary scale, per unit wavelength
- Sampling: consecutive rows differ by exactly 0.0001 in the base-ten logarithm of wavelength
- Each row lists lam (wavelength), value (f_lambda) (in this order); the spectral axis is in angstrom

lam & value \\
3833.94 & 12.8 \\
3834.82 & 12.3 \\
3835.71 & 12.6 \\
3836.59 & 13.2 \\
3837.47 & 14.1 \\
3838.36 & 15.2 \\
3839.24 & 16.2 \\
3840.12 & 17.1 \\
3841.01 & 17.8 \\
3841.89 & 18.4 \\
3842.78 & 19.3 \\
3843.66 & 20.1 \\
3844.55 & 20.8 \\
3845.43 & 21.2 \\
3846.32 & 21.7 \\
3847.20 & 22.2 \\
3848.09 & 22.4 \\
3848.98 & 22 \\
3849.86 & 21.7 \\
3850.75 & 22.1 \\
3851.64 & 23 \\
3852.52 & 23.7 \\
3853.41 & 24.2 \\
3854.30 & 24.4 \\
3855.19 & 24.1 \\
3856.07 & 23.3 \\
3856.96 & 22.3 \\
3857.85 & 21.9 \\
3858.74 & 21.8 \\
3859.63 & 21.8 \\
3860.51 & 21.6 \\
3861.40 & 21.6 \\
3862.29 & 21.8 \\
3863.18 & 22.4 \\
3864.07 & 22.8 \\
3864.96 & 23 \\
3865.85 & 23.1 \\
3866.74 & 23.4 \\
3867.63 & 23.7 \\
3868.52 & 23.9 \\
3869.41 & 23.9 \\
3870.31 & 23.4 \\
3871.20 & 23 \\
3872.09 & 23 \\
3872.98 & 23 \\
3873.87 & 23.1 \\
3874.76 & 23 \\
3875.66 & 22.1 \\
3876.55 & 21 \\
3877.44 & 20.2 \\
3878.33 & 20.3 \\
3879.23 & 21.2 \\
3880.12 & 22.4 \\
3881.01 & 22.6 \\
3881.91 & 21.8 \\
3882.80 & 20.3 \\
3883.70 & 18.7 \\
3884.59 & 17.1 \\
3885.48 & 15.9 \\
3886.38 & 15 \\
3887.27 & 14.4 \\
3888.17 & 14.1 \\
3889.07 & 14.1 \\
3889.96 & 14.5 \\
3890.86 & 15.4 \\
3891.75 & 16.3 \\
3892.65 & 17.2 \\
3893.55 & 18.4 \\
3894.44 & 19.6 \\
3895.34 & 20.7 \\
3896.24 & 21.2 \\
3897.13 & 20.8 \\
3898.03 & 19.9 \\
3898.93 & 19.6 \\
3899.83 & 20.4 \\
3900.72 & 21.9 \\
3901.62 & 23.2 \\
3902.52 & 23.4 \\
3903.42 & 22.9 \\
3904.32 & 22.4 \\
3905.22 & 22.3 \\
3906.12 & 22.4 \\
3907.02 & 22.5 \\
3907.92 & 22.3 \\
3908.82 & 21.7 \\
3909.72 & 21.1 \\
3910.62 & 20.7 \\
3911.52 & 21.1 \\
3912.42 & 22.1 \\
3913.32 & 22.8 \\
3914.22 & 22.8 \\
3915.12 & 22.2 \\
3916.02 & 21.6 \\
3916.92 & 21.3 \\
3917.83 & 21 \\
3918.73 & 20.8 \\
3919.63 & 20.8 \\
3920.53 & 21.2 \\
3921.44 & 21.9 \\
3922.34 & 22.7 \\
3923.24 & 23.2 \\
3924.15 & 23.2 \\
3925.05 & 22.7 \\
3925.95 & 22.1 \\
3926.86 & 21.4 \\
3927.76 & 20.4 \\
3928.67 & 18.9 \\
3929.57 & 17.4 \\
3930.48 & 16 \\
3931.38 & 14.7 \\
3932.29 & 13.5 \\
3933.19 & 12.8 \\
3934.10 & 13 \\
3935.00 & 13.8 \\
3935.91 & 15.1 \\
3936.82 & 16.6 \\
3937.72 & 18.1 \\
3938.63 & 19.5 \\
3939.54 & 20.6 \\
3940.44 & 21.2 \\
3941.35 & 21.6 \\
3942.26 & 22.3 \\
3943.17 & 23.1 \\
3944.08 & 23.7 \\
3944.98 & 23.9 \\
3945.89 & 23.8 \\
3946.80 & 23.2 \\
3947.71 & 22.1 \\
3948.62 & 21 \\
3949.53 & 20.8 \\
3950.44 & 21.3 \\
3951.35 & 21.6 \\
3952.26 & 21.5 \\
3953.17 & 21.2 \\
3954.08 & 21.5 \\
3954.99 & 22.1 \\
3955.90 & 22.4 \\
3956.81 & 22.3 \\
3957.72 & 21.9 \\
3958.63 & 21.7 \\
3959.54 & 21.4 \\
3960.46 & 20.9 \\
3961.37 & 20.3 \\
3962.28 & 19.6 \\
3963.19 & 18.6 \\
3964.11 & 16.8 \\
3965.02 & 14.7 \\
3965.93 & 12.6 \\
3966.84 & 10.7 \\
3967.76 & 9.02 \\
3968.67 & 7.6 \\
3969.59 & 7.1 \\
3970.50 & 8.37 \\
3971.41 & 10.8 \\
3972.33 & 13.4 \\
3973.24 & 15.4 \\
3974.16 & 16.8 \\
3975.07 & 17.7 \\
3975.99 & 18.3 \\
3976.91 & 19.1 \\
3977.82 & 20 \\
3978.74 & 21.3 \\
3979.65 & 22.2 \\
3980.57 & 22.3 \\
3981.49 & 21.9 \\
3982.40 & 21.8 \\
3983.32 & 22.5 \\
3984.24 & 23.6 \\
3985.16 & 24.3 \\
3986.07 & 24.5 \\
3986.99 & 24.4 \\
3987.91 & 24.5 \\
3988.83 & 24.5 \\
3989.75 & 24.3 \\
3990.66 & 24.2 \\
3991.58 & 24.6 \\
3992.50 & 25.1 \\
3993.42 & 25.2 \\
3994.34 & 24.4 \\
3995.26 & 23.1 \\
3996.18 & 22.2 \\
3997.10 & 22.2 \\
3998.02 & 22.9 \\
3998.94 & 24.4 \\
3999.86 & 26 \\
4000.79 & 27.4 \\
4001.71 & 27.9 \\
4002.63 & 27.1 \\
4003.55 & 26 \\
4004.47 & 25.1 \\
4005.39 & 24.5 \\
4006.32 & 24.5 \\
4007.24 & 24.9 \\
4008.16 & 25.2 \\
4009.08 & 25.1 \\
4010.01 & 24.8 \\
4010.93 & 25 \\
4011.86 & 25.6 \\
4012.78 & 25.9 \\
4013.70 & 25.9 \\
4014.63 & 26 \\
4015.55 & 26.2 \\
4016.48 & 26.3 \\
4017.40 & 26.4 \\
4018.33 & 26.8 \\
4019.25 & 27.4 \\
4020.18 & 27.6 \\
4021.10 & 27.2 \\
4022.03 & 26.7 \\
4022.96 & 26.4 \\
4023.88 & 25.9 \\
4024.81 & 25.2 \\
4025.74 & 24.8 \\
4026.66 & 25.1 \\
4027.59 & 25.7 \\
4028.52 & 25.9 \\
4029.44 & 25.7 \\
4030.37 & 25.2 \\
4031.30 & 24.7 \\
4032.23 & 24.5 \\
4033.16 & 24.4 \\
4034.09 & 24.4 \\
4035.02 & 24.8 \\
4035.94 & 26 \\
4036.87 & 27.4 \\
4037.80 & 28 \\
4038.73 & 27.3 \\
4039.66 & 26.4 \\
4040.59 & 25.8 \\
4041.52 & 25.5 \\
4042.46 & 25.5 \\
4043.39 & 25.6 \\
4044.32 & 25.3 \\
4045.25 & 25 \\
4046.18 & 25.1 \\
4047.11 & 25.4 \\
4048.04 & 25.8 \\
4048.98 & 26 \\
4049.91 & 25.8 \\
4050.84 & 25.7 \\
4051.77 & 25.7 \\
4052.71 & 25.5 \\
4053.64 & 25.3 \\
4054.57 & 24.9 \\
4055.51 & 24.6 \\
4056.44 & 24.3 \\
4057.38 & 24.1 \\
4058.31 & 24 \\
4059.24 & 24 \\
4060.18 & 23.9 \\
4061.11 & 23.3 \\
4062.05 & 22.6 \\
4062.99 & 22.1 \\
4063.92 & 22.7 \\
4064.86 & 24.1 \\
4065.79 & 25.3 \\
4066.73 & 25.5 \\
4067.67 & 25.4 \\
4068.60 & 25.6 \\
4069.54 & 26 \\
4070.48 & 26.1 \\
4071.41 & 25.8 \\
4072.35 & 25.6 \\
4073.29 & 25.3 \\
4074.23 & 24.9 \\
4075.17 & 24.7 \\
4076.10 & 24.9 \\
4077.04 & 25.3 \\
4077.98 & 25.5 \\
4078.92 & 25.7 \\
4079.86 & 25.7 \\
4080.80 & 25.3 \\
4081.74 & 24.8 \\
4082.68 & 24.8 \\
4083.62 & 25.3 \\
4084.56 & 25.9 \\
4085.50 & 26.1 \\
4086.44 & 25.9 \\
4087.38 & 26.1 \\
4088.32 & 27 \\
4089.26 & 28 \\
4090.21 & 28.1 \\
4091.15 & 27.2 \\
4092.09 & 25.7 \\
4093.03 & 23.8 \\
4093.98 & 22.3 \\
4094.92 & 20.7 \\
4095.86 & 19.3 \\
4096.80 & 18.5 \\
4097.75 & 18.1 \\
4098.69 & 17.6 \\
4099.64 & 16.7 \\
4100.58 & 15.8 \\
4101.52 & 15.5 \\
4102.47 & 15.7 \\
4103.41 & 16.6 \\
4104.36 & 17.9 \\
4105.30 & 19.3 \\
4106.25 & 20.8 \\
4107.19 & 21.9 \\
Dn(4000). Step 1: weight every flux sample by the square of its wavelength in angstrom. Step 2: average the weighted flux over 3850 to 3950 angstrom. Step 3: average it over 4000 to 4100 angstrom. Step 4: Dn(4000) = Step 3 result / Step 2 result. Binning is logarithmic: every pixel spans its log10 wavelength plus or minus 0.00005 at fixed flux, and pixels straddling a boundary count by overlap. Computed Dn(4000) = 1.3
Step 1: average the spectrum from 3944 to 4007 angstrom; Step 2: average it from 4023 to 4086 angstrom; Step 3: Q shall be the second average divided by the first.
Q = 1.2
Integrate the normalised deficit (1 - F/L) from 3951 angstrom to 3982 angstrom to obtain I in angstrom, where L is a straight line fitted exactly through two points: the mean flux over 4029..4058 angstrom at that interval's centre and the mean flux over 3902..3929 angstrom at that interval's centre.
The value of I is 7.4 angstrom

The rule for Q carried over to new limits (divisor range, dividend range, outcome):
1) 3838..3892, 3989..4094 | 1.22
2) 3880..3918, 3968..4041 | 1.17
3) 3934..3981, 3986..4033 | 1.36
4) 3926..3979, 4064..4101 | 1.33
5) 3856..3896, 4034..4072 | 1.23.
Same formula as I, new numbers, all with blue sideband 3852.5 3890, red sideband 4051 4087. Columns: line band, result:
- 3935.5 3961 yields 1.56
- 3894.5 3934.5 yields 2.45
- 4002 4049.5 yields -3.22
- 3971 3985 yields 2.39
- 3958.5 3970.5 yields 4.15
